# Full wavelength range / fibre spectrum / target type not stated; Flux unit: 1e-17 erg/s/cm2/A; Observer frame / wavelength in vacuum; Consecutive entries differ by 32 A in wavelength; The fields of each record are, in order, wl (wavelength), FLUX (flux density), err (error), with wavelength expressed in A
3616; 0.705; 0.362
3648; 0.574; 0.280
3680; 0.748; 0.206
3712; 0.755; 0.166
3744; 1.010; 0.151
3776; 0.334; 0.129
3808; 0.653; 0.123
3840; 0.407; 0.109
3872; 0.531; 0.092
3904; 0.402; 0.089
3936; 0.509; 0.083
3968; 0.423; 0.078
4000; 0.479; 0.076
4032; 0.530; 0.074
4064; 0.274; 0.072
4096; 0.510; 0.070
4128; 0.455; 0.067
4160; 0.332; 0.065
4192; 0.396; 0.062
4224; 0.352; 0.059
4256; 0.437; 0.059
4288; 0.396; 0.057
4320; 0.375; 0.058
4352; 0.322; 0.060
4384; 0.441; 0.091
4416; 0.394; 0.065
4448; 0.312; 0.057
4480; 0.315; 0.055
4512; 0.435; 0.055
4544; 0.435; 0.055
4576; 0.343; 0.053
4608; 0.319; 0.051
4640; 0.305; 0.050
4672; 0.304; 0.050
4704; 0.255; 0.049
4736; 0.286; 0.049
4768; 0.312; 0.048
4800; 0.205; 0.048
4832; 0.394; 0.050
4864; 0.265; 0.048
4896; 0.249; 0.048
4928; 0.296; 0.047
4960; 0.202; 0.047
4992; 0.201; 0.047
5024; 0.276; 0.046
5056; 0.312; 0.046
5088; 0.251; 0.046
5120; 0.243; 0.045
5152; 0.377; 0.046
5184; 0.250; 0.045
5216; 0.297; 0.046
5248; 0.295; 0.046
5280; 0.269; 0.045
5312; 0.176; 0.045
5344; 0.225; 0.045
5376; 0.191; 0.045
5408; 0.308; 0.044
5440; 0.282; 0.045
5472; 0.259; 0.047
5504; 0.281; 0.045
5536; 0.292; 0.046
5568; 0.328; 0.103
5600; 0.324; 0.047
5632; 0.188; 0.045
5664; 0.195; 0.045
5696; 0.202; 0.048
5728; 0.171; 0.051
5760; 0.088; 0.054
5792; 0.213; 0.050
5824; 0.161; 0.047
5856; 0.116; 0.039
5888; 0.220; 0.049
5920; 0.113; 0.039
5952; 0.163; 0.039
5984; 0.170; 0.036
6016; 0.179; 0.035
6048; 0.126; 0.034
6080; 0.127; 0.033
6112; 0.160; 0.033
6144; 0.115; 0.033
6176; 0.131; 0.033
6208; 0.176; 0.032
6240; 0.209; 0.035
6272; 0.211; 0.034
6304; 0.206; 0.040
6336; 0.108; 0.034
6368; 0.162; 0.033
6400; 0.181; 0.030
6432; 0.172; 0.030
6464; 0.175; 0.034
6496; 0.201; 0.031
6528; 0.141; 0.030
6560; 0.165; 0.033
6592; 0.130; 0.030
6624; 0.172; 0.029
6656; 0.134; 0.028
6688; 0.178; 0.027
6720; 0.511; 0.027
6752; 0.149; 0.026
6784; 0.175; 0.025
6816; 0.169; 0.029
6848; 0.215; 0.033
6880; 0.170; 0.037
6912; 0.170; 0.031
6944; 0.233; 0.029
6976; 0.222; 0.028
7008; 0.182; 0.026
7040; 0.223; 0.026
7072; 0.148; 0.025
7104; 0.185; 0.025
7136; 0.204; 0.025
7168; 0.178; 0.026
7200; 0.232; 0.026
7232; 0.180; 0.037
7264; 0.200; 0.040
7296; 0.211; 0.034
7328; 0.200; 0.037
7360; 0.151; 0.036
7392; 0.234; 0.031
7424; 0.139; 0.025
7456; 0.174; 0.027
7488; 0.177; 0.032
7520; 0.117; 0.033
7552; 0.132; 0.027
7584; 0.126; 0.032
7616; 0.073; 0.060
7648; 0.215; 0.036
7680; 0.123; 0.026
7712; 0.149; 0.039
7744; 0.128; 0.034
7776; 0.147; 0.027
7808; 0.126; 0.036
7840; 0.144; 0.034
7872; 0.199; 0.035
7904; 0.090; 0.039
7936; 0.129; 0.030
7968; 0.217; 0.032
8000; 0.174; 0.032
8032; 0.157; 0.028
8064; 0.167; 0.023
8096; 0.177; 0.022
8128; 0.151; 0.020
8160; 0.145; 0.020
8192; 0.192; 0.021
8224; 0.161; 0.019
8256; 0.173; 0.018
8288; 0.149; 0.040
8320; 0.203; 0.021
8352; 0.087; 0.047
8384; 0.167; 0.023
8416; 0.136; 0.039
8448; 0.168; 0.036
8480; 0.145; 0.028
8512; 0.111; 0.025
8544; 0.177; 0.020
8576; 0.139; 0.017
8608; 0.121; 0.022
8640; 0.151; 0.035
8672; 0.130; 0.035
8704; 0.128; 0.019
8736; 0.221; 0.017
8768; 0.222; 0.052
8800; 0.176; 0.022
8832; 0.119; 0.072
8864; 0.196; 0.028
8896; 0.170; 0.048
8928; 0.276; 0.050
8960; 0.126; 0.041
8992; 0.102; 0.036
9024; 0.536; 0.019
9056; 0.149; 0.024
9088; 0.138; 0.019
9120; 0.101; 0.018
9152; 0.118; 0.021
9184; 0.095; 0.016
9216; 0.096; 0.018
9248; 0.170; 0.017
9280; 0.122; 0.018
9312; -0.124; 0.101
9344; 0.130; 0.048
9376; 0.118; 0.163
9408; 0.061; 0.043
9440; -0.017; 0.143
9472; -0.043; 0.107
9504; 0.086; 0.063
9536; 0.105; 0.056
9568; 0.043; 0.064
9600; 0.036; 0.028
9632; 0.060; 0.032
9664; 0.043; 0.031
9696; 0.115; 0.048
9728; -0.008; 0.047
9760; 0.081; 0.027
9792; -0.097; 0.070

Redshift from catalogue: 0.800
